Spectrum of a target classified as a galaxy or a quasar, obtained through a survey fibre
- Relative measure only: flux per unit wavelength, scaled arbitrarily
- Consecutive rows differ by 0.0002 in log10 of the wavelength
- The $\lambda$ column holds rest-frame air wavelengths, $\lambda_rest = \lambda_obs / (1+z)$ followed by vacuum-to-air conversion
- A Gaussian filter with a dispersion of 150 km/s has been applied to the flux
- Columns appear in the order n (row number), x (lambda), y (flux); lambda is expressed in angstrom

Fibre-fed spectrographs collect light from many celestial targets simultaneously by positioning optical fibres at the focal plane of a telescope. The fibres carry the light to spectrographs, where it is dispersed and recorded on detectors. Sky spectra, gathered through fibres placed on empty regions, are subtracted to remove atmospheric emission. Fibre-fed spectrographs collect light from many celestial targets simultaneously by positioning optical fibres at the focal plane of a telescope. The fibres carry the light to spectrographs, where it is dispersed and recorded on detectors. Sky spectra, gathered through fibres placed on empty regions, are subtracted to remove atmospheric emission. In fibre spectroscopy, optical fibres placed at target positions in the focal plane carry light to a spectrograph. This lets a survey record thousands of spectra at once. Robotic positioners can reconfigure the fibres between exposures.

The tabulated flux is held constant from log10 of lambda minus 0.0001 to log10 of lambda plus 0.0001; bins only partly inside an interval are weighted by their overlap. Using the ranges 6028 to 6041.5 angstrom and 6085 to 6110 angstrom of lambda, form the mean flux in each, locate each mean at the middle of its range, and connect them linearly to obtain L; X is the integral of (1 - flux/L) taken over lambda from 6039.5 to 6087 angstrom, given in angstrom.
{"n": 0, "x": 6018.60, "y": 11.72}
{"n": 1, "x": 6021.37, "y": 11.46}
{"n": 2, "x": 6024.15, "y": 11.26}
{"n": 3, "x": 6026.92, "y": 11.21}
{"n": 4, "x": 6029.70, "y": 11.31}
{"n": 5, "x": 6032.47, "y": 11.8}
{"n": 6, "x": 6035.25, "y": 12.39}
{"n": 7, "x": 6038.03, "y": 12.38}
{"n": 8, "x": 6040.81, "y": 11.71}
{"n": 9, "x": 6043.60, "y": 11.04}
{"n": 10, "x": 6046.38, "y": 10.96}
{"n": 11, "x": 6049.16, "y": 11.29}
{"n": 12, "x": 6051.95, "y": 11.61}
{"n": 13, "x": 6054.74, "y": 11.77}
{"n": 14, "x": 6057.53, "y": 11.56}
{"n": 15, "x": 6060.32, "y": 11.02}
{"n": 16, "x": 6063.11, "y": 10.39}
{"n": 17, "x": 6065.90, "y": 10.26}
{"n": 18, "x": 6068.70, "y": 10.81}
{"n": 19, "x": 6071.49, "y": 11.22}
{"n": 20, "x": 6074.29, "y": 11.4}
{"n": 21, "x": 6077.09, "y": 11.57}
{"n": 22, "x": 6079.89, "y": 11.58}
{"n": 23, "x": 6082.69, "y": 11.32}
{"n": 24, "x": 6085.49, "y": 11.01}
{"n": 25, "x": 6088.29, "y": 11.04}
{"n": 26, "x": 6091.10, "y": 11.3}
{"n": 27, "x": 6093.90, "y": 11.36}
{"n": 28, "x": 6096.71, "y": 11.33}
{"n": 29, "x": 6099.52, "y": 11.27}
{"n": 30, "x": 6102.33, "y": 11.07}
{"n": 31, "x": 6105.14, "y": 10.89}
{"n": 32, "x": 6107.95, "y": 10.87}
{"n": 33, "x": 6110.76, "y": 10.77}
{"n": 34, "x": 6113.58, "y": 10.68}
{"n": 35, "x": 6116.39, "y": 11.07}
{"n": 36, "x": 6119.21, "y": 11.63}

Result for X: 1.4 angstrom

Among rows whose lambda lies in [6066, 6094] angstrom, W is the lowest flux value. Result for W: 10.81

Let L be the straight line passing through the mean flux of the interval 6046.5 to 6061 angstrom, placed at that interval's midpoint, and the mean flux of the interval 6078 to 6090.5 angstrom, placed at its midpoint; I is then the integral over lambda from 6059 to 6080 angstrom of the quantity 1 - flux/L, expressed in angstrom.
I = 0.6 angstrom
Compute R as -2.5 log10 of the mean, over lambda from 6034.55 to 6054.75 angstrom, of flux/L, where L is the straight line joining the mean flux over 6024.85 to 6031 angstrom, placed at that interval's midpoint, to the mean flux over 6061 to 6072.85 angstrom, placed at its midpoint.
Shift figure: -0.057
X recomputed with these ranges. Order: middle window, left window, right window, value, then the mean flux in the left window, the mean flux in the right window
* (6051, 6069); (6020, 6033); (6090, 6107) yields 0.4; 11.4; 11.2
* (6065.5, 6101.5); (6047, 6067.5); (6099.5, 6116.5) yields -0.7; 11.1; 10.9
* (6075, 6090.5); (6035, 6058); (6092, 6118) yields -0.1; 11.6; 11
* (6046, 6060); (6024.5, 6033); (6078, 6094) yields -0.1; 11.4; 11.3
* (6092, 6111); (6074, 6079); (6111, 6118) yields 0.0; 11.5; 10.9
